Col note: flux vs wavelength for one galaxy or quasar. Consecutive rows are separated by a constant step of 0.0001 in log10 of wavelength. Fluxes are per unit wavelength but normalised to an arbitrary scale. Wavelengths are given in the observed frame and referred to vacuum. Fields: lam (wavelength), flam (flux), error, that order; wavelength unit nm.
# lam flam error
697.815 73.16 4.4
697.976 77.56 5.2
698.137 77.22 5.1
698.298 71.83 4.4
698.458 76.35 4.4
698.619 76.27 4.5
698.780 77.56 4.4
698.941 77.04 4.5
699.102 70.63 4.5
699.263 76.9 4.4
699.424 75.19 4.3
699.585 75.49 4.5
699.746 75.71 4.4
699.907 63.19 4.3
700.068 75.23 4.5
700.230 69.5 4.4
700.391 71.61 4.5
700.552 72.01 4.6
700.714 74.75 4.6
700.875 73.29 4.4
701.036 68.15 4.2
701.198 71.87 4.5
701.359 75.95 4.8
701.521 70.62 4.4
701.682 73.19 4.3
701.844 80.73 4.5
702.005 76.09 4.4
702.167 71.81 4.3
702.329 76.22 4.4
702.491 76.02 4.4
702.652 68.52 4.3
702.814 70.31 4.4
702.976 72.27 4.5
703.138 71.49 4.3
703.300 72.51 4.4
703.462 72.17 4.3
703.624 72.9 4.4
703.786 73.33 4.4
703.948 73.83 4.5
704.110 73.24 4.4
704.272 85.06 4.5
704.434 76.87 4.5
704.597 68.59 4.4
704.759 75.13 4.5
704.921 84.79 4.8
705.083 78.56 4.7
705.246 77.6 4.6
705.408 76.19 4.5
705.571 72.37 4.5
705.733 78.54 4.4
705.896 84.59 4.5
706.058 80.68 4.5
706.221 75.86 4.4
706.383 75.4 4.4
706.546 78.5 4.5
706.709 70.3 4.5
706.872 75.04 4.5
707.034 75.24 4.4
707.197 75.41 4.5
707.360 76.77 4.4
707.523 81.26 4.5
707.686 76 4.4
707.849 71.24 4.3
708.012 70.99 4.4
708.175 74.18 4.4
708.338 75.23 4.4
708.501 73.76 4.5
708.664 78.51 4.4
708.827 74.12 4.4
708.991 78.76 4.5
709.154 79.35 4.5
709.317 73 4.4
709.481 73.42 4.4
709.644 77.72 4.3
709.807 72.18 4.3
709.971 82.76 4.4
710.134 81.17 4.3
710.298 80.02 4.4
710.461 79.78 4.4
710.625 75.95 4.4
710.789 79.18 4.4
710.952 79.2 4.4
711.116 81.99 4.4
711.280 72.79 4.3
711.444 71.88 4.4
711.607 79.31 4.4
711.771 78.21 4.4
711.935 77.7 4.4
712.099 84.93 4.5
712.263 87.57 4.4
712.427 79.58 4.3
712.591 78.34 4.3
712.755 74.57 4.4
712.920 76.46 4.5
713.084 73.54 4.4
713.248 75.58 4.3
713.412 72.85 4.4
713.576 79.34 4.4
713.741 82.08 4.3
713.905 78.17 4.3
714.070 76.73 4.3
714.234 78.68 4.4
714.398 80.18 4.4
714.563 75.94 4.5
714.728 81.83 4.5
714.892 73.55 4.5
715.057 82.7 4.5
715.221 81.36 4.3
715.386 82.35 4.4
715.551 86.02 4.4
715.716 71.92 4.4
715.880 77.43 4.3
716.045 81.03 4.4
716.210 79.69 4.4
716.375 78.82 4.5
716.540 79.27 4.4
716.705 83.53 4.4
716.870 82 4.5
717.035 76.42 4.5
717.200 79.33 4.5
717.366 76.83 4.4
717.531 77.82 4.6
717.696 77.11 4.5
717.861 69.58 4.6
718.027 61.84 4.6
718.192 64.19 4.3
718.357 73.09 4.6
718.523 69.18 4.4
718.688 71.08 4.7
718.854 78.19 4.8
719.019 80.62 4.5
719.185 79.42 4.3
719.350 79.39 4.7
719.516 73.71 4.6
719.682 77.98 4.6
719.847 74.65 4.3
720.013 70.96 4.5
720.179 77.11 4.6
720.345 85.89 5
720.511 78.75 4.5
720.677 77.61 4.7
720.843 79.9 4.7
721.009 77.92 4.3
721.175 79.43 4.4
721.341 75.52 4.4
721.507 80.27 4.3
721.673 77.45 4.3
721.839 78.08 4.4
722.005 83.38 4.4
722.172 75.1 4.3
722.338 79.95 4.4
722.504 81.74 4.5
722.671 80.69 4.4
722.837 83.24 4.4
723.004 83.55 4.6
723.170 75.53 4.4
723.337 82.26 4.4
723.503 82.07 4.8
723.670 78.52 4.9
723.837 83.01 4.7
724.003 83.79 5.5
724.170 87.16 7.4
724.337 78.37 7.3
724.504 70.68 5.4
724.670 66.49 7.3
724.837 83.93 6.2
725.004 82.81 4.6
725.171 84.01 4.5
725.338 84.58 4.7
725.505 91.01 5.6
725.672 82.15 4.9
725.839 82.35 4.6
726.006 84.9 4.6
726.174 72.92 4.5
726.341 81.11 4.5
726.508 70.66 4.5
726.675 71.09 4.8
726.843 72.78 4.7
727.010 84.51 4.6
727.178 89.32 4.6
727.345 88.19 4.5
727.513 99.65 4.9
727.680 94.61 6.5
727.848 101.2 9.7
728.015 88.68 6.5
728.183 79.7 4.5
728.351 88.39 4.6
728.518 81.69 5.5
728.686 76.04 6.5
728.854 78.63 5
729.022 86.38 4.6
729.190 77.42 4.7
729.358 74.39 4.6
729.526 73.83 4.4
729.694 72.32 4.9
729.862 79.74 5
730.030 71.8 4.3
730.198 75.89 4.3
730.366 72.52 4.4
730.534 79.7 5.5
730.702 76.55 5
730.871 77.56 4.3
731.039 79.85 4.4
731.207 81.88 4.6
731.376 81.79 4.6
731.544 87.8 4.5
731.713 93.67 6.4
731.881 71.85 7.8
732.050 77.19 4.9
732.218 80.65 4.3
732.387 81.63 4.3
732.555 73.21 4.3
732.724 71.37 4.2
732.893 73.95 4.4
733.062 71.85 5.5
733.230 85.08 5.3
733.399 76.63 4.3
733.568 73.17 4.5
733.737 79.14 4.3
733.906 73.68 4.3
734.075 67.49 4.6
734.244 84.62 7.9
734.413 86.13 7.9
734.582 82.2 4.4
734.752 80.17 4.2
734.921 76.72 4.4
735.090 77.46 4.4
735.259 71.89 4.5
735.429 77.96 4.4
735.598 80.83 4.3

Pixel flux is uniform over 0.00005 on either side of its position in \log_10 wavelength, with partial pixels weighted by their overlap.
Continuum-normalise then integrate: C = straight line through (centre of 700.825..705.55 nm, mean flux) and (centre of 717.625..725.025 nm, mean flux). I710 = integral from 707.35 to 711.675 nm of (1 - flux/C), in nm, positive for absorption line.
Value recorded -0.07 nm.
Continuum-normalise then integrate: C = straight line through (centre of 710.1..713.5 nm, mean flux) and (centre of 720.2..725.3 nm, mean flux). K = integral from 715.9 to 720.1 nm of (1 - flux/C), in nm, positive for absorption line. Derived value 0.17 nm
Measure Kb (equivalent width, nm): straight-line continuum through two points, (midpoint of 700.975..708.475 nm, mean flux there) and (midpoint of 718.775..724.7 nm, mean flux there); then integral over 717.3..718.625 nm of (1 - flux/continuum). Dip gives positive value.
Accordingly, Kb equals 0.118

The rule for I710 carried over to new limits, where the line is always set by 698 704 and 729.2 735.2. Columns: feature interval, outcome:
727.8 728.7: -0.103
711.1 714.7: -0.138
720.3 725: -0.196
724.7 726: -0.116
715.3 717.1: -0.103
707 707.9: -0.022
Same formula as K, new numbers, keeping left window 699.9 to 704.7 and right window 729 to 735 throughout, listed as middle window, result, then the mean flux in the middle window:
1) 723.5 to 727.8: -0.29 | 82.1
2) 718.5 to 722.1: -0.08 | 77.7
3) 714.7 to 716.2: -0.09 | 79.8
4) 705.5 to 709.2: -0.11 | 76.2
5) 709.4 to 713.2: -0.18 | 78.2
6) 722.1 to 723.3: -0.06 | 80.1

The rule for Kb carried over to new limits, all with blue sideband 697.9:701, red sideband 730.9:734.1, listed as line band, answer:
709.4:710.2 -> -0.02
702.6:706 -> -0.03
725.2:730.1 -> -0.29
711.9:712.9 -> -0.06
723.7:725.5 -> -0.09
